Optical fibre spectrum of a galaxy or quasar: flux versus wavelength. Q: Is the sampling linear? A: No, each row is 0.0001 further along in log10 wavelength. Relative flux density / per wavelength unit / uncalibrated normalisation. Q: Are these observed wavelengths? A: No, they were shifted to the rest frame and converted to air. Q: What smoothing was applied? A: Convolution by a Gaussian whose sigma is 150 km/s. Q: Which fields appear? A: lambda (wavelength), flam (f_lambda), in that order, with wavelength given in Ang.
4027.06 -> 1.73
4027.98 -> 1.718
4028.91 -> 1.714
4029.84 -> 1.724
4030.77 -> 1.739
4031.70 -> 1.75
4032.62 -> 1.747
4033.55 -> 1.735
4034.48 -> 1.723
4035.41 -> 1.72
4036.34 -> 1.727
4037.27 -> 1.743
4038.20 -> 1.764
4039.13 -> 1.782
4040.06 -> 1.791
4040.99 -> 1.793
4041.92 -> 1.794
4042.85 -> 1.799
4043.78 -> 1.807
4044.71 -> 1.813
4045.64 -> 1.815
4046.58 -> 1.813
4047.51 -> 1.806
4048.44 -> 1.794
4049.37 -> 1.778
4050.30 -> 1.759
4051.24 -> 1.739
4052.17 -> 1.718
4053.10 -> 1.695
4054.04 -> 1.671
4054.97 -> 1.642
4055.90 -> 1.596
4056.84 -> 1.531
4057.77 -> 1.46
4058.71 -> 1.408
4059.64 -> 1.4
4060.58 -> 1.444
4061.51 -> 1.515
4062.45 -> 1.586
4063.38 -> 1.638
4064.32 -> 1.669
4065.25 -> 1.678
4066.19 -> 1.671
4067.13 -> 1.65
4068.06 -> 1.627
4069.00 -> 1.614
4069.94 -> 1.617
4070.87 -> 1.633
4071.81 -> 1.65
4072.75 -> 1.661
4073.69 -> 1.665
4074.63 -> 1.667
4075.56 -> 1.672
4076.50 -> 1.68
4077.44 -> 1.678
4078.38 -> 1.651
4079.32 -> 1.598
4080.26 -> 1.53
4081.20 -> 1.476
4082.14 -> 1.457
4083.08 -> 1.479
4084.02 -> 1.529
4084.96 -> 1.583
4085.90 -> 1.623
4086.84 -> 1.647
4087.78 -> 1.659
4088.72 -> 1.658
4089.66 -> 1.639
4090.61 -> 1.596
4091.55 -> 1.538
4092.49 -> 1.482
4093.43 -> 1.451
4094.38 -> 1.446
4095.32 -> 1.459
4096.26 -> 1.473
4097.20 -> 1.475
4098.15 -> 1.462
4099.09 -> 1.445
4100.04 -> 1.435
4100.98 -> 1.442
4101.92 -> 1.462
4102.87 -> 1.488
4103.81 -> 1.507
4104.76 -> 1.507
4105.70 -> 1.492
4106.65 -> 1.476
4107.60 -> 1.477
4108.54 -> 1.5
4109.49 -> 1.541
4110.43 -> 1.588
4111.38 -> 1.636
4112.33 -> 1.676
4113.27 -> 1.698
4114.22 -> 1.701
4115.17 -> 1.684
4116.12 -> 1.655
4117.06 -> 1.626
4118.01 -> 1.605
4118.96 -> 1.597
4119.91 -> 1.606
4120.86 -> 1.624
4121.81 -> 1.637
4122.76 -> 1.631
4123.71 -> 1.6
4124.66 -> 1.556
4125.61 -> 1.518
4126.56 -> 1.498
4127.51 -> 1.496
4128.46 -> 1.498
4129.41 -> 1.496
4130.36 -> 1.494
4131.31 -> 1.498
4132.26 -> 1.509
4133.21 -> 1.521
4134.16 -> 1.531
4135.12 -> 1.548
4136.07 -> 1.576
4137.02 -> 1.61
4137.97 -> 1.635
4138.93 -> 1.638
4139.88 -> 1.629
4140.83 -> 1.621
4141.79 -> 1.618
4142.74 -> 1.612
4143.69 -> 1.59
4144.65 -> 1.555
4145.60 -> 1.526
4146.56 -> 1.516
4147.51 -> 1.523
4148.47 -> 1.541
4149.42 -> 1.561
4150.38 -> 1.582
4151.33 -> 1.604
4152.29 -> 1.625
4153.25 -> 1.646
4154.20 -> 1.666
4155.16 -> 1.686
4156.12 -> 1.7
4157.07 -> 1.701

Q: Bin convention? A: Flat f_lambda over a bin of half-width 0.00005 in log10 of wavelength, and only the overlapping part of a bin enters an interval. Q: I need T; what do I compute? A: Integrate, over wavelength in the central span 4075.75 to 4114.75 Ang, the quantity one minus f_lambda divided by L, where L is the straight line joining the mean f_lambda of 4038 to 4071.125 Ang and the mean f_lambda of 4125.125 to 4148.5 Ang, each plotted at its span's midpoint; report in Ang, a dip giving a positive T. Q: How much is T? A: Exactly 1.6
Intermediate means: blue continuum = 1.67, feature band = 1.55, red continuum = 1.55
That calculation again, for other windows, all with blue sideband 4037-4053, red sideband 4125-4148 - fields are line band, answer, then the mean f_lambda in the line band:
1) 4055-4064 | 1.17 Ang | 1.52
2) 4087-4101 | 1.21 Ang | 1.52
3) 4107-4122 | -0.06 Ang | 1.61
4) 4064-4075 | 0.45 Ang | 1.65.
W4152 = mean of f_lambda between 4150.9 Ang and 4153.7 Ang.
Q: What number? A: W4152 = 1.62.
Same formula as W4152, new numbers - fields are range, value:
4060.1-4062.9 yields 1.51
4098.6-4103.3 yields 1.45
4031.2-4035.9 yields 1.74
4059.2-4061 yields 1.42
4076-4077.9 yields 1.68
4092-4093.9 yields 1.47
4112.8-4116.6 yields 1.69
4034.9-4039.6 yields 1.75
